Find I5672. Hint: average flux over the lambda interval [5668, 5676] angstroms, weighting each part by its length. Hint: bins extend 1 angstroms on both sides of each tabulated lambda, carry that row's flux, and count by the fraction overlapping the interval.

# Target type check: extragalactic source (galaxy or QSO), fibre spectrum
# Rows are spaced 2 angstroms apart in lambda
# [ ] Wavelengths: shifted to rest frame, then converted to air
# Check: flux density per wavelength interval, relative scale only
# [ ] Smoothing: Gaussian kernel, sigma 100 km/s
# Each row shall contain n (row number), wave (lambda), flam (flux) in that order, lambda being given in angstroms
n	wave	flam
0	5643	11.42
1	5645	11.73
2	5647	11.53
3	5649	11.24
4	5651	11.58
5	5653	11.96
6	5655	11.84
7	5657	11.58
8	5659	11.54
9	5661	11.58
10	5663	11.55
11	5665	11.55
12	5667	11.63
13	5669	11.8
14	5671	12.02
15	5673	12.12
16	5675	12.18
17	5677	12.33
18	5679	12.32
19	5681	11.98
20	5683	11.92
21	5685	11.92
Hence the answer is 12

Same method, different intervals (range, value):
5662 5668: 11.6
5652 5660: 11.7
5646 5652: 11.5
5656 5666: 11.6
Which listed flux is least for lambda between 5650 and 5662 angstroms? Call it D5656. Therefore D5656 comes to 11.54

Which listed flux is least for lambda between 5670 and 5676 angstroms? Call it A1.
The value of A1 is 12.02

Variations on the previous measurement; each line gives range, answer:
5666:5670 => 11.63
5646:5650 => 11.24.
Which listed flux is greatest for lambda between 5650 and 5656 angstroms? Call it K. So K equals 11.96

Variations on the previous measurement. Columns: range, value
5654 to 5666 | 11.84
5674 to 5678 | 12.33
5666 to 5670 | 11.8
